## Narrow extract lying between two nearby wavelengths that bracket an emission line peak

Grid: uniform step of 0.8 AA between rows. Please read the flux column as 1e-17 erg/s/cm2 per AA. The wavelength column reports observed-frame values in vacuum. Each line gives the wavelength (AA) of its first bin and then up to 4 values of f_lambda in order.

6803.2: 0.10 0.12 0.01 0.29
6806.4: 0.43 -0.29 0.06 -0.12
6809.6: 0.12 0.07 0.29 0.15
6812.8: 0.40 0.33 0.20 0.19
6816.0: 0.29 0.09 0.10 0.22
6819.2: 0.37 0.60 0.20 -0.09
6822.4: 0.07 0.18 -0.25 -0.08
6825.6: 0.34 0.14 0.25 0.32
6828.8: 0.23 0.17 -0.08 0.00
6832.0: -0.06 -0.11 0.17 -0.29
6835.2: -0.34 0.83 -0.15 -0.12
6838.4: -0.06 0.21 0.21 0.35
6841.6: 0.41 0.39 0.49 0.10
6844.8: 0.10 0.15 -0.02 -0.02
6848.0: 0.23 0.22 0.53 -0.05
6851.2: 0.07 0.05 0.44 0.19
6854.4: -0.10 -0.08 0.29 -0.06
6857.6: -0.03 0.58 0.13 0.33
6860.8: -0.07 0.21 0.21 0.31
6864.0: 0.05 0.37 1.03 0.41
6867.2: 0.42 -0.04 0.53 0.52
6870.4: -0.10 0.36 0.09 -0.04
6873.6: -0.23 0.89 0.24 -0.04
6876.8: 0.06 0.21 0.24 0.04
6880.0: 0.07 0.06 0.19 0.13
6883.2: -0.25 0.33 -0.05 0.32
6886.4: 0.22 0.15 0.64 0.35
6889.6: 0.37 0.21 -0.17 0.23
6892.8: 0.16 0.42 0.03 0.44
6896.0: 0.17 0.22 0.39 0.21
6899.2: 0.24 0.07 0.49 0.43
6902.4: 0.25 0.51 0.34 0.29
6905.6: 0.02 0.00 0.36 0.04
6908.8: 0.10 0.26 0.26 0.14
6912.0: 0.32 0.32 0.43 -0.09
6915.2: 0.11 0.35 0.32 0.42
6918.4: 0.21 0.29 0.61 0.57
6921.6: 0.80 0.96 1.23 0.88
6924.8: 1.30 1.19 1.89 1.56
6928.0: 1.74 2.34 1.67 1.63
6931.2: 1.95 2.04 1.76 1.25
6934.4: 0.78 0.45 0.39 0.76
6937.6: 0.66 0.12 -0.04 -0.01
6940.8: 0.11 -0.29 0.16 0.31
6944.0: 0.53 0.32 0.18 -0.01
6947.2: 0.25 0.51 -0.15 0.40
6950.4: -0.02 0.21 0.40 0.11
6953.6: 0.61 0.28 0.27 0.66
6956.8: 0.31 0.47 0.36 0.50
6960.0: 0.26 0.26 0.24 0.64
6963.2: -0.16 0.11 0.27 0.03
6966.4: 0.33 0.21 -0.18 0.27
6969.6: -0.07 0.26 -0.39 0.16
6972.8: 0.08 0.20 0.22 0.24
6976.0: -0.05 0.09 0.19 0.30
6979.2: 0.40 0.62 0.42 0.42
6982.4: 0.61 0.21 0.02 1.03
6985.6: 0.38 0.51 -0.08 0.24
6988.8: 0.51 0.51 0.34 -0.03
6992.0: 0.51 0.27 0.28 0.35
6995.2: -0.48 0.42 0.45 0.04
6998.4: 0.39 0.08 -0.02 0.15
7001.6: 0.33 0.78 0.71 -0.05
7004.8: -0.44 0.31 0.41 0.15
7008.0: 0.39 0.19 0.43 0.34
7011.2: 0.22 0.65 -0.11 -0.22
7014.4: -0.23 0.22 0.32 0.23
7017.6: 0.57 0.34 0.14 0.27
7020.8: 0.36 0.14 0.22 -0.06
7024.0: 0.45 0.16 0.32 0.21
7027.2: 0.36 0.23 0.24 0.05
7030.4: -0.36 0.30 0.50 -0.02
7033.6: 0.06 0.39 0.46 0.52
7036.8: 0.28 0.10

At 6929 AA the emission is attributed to [O II]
